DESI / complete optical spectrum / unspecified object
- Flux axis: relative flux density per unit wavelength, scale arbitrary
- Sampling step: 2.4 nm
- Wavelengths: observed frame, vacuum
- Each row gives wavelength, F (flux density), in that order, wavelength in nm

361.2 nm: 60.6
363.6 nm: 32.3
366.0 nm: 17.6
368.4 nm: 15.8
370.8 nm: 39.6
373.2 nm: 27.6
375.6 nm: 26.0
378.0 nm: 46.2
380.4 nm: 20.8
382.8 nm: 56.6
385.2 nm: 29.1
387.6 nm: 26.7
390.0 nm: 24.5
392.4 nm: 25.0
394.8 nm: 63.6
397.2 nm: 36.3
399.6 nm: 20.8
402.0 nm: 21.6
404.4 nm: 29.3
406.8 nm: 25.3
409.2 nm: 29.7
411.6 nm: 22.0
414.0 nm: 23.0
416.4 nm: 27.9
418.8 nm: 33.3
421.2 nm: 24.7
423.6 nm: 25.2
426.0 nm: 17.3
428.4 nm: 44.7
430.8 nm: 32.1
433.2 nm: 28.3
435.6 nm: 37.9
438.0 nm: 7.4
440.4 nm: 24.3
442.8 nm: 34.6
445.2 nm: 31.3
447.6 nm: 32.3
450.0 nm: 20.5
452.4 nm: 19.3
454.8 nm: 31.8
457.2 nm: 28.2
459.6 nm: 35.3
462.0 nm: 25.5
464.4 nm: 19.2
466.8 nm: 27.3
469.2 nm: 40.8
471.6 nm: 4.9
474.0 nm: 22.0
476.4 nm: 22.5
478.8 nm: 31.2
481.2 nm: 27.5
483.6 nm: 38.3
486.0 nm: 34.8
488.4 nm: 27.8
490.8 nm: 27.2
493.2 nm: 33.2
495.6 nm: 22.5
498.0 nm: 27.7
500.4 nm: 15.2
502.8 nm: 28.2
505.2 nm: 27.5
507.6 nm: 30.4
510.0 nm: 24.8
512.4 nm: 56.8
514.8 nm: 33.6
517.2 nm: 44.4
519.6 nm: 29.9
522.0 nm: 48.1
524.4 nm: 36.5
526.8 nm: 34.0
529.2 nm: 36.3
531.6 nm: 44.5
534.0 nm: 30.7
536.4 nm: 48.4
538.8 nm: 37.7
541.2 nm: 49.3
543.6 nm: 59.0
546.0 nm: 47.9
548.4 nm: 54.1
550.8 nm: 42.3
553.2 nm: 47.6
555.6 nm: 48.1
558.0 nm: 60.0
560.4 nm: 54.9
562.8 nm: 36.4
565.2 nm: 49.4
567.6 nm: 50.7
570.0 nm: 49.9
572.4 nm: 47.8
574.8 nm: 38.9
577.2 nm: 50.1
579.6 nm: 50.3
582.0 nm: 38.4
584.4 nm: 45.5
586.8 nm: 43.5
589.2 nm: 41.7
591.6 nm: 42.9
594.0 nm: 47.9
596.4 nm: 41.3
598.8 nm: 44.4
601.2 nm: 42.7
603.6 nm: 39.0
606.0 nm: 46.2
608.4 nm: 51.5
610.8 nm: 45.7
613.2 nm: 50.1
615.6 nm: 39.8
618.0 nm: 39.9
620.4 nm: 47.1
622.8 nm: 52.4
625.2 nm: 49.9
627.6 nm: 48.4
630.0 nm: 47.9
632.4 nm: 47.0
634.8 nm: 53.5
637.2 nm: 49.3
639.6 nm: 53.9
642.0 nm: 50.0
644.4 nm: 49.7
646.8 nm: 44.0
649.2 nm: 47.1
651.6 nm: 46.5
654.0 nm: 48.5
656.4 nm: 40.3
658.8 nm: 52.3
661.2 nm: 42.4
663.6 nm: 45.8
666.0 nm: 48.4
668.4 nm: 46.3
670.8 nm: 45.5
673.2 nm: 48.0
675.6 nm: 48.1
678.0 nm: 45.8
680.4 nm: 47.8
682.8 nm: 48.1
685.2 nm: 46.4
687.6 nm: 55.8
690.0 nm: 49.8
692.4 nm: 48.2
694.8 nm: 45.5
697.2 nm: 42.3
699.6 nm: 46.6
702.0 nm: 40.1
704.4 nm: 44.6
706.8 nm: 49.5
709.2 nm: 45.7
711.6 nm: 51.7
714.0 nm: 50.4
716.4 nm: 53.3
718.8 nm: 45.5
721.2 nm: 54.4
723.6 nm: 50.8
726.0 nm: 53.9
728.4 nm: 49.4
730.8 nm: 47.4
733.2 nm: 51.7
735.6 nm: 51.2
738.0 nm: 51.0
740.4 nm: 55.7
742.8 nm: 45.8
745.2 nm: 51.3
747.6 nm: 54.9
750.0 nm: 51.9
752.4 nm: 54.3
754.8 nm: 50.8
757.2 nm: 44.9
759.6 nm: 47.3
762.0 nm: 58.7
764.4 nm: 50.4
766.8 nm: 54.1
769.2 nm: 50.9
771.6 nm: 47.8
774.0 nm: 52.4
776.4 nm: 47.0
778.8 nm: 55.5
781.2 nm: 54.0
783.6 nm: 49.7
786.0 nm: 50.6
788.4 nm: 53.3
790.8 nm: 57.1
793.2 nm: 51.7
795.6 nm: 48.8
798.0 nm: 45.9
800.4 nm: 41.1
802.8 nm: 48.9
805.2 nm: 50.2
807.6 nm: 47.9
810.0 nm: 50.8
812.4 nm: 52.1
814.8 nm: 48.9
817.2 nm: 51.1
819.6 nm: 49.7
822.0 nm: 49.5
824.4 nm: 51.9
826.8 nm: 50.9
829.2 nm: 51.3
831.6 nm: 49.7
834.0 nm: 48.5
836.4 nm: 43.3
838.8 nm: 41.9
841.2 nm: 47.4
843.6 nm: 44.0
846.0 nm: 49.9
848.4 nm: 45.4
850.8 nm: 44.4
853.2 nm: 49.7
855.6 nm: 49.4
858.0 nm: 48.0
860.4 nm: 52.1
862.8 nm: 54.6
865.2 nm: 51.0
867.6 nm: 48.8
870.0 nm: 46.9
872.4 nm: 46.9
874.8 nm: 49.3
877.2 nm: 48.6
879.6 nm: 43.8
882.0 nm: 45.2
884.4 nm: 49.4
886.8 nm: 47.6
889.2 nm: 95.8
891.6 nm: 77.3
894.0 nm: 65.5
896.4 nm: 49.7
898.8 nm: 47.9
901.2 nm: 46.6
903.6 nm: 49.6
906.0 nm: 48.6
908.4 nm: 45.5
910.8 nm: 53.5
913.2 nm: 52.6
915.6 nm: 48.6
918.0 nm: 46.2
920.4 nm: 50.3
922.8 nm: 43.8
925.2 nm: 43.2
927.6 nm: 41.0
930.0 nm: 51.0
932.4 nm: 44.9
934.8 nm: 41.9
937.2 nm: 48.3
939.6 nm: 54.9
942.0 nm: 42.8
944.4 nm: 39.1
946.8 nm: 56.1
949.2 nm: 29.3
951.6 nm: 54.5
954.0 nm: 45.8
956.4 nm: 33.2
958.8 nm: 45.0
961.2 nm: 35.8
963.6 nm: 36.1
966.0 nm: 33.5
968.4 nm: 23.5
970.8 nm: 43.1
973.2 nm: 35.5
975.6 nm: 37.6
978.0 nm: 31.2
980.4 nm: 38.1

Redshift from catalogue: 0.36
